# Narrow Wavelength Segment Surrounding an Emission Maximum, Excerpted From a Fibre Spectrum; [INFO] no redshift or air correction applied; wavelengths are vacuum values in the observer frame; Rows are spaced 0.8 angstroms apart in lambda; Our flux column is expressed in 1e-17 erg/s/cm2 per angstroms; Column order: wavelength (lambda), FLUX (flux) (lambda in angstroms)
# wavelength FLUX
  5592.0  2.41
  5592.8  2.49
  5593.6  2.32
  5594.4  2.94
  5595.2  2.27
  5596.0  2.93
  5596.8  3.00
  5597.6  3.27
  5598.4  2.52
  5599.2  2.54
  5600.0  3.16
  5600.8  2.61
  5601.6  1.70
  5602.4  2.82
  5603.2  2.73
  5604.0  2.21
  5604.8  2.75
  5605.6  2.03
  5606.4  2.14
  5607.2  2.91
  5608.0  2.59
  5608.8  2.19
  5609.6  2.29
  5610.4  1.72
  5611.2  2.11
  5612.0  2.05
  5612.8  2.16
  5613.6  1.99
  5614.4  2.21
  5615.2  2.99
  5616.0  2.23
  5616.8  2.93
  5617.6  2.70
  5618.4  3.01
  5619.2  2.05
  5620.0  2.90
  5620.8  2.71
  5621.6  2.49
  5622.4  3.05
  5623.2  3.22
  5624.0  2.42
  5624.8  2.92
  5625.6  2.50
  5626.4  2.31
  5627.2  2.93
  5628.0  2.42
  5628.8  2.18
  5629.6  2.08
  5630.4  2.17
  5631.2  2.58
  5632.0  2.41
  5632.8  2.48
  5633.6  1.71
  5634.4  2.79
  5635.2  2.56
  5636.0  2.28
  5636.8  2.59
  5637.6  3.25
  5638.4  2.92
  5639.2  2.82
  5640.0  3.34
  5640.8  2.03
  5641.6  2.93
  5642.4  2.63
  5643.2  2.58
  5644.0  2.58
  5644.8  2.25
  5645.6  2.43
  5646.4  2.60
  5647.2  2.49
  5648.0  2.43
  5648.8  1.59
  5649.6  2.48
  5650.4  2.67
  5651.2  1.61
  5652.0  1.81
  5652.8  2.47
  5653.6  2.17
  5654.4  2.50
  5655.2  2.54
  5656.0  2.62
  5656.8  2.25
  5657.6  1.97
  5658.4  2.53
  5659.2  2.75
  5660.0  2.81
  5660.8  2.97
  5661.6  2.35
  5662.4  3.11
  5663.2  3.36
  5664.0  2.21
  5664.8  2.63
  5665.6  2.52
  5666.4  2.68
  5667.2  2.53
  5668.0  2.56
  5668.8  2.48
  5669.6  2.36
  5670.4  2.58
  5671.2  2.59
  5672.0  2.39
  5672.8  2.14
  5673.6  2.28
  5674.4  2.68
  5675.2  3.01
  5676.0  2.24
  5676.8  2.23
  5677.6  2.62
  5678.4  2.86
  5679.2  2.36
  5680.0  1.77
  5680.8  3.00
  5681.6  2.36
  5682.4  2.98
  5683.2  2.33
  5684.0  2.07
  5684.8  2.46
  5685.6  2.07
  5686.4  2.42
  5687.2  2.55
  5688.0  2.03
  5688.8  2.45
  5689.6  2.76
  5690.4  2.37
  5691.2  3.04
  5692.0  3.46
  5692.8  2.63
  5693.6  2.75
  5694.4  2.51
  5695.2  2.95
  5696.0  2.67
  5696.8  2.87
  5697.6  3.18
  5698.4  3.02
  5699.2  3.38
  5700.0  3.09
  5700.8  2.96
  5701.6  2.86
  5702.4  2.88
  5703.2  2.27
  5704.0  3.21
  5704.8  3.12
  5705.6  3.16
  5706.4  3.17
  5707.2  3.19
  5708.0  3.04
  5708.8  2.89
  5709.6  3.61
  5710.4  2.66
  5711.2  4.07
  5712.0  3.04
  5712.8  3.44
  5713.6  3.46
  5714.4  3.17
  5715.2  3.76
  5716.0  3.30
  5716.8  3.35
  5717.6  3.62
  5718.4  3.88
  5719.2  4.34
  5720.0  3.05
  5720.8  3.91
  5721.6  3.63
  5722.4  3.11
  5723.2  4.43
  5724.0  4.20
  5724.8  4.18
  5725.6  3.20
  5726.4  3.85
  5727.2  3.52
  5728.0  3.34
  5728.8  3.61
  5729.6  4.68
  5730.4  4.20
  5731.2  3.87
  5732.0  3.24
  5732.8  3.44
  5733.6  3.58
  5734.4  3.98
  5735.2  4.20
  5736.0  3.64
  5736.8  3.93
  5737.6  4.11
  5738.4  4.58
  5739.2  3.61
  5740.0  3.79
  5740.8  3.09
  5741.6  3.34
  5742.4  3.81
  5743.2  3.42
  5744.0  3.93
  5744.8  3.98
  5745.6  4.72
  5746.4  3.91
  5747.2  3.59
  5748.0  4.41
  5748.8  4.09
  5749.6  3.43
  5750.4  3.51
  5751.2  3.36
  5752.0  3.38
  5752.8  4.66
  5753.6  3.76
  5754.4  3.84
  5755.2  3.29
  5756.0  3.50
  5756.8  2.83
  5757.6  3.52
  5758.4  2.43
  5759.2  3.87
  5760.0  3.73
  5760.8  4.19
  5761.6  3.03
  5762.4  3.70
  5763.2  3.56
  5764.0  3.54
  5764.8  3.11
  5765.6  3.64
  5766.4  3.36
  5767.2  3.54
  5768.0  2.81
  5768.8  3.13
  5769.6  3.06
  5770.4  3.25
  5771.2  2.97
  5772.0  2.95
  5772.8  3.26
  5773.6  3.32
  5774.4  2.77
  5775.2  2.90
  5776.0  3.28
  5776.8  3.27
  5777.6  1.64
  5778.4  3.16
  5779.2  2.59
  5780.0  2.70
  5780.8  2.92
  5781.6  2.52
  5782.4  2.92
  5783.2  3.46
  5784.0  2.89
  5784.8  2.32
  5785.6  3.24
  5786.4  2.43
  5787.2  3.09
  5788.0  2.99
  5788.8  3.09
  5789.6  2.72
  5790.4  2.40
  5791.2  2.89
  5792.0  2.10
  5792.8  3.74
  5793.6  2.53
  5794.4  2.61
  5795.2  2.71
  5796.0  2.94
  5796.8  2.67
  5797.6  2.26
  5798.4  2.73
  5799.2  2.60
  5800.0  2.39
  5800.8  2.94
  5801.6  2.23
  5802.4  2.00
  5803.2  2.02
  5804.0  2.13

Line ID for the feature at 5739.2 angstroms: Mg II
